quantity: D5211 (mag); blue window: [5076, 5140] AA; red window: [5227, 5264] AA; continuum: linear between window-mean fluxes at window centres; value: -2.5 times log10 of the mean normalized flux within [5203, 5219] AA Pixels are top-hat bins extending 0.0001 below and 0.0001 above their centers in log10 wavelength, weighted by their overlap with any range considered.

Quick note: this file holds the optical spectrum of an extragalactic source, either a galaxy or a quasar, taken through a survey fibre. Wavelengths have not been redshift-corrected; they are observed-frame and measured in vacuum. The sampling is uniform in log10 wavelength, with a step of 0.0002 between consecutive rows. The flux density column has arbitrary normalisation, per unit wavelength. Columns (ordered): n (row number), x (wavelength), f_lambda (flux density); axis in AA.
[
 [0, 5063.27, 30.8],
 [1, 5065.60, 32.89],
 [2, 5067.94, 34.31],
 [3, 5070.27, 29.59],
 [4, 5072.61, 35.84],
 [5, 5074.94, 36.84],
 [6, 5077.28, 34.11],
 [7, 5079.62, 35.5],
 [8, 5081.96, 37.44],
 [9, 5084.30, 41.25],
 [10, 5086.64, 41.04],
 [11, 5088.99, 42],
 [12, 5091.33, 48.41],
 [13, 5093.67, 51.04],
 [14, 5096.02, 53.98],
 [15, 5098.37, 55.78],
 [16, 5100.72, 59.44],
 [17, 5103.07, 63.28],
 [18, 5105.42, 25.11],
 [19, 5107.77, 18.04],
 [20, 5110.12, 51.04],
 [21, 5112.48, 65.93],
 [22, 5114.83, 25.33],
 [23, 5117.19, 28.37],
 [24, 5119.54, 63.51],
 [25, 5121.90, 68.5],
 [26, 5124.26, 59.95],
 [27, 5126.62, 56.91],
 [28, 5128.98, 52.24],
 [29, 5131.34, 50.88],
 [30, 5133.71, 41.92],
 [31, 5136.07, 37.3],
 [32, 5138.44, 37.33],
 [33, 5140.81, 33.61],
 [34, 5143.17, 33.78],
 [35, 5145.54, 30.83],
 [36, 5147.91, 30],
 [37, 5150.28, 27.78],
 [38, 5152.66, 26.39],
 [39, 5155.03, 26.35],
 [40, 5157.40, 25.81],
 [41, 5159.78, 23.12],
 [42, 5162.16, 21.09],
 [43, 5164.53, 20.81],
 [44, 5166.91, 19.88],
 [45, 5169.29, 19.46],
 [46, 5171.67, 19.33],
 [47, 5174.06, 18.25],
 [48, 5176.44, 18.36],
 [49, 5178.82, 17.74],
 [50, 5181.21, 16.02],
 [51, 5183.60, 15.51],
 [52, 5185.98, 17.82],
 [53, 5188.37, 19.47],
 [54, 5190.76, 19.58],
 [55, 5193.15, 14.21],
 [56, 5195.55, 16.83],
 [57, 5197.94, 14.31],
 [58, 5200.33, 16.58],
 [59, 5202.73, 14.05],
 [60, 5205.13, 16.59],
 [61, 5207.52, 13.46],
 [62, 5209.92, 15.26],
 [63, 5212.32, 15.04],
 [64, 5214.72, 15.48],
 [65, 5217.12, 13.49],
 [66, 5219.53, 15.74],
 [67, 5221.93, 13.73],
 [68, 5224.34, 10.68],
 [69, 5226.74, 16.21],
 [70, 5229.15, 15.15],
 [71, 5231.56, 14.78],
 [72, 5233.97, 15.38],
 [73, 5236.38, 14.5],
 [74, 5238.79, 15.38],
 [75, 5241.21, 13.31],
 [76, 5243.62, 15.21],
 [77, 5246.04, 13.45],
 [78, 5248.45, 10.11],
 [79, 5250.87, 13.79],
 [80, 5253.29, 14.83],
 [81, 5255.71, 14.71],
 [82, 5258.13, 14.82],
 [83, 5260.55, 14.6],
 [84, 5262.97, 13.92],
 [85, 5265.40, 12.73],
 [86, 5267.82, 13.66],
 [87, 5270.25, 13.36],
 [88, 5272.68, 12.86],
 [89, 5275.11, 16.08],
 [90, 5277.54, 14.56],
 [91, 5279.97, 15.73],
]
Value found 0.437 mag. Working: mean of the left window 46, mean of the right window 14.3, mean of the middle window 14.9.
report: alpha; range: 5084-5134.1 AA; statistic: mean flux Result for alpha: 48.6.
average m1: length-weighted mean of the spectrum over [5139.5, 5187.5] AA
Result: 23.1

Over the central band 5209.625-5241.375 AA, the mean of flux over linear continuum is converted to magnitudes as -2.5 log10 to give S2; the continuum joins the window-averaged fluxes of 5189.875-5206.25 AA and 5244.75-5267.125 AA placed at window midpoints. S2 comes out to 0.02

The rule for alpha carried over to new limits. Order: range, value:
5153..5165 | 23.8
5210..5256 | 14.3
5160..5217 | 17.2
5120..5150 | 44.4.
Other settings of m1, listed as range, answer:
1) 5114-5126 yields 50.2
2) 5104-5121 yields 40.5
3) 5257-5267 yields 14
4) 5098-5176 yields 37.1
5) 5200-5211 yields 15.1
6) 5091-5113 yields 48.7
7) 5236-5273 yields 13.8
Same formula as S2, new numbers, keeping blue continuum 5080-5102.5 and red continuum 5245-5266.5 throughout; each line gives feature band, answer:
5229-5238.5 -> 0.21 mag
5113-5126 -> -0.20 mag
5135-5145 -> 0.08 mag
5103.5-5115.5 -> 0.12 mag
